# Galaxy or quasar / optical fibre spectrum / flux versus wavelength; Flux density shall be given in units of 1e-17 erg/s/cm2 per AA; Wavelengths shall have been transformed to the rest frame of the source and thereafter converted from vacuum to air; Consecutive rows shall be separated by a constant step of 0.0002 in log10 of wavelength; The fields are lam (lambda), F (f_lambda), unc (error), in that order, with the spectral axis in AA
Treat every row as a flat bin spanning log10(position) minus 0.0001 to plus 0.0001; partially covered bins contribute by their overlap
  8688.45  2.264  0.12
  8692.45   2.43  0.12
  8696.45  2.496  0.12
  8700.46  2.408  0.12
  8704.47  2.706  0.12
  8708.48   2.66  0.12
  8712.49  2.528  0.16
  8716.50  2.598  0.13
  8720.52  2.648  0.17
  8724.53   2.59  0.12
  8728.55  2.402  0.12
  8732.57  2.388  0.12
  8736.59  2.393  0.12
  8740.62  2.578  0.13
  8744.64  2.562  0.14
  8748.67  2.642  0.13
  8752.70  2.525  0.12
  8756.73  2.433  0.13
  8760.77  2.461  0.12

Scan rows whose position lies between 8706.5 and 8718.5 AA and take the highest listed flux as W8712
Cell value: 2.66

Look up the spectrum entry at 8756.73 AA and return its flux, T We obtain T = 2.433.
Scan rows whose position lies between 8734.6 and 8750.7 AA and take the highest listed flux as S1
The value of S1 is 2.642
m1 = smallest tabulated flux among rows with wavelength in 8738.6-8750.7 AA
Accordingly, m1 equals 2.562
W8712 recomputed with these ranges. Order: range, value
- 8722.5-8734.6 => 2.59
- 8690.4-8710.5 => 2.706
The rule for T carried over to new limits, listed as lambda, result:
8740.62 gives 2.578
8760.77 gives 2.461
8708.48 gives 2.66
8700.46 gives 2.408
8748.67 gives 2.642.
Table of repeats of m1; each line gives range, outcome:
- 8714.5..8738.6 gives 2.388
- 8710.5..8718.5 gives 2.528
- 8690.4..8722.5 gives 2.408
